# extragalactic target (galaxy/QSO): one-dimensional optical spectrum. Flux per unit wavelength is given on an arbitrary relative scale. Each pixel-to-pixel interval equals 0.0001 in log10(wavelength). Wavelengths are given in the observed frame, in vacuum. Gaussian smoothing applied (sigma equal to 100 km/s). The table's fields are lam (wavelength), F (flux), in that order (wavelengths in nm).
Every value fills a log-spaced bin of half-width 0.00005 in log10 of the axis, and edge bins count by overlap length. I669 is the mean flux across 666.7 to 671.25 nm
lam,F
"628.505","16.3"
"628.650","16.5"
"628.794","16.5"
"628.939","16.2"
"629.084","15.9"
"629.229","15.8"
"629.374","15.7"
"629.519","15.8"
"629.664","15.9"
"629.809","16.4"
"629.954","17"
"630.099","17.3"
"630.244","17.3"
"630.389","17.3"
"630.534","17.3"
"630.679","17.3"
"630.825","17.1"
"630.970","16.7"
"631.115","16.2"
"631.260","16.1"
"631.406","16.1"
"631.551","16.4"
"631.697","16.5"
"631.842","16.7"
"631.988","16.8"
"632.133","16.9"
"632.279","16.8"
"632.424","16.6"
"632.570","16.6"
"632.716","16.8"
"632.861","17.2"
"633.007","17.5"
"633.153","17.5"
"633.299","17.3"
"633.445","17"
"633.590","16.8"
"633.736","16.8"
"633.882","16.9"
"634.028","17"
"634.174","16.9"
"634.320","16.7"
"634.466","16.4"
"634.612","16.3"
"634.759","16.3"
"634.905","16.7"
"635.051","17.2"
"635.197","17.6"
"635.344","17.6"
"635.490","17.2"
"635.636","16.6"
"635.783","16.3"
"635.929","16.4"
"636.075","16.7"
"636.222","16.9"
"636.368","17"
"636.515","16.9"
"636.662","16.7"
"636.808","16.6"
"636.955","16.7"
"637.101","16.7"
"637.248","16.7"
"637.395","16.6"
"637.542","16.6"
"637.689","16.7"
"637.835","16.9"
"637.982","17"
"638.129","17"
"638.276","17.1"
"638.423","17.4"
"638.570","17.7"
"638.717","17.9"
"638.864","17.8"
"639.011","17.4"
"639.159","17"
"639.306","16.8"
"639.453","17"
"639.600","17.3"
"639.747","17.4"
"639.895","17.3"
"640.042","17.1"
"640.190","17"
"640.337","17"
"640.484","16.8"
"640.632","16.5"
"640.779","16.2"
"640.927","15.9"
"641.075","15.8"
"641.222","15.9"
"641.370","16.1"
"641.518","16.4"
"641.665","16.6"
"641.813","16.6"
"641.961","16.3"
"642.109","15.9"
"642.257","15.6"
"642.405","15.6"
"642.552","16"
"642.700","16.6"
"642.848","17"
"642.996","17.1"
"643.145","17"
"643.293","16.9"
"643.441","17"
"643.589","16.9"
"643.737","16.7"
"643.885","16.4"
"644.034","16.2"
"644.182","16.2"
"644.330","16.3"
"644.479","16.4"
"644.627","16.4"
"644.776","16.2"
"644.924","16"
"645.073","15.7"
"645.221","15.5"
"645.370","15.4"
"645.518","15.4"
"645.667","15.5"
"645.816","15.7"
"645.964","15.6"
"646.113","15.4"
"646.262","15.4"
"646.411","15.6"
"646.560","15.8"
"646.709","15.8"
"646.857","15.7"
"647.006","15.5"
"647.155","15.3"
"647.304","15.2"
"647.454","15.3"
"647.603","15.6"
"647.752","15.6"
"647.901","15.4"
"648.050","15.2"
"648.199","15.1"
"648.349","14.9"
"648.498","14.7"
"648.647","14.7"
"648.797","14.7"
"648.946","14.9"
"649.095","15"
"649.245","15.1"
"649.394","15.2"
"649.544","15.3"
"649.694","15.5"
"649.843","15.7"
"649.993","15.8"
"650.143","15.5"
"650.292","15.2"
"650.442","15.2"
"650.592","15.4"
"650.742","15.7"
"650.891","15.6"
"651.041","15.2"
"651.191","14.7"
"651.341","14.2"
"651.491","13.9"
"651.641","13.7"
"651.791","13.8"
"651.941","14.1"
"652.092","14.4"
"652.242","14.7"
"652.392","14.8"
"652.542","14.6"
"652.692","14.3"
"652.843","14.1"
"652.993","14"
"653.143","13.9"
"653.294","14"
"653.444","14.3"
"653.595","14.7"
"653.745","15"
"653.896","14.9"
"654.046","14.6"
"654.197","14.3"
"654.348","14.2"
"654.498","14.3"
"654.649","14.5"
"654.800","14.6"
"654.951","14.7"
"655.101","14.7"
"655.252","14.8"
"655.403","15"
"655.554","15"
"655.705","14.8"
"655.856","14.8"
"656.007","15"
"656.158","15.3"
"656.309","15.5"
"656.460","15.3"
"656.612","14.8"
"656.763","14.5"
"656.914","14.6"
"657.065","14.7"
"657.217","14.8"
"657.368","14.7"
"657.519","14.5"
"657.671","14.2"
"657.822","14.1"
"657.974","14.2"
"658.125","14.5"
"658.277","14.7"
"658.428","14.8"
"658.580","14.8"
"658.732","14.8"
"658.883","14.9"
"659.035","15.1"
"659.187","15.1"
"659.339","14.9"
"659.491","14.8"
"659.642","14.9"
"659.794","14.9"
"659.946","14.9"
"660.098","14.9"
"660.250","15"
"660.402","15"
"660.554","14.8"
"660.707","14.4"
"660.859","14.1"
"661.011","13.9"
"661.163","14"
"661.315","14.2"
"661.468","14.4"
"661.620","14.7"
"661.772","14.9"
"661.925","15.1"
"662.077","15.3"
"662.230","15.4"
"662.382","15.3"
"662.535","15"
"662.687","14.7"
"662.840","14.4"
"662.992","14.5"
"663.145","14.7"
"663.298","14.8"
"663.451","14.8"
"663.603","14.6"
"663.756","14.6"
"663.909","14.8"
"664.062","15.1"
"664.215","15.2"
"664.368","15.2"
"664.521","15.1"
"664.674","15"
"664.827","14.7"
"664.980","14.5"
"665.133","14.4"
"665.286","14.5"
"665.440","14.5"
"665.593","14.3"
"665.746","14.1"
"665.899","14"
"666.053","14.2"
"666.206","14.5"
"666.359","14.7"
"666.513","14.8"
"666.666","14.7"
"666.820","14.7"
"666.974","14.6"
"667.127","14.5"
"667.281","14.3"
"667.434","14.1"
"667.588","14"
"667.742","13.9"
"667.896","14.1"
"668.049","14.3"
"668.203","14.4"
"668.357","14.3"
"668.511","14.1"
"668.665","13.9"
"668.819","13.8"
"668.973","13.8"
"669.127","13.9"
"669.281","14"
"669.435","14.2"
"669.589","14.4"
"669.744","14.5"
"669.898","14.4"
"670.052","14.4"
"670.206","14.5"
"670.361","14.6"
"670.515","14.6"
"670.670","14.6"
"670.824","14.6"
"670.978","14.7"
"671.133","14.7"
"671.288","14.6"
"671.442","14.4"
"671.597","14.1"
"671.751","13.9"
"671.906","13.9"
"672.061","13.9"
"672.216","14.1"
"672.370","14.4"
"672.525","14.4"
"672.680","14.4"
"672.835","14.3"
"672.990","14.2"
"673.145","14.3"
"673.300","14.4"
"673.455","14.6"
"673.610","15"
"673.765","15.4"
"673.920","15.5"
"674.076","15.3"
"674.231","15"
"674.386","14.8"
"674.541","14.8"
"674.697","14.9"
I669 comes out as 14.3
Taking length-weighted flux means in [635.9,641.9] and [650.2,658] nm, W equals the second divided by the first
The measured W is 0.9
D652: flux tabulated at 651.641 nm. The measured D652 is 13.7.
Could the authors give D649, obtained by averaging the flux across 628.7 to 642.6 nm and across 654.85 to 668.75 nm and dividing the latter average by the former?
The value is 0.88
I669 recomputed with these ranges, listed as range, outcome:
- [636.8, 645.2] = 16.7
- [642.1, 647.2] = 16.1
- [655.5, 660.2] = 14.8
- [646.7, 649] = 15.2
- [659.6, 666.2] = 14.7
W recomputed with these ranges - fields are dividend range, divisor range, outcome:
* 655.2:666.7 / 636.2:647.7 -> 0.90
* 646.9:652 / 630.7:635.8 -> 0.90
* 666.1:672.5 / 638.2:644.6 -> 0.86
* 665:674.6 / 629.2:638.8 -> 0.86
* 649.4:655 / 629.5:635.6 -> 0.87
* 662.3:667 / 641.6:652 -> 0.94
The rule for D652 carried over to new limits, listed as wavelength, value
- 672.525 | 14.4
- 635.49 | 17.2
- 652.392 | 14.8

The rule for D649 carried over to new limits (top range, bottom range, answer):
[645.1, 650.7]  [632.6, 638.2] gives 0.91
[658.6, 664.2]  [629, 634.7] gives 0.88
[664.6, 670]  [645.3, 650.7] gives 0.93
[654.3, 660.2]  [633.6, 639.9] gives 0.87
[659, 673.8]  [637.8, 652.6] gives 0.91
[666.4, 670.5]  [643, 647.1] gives 0.89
